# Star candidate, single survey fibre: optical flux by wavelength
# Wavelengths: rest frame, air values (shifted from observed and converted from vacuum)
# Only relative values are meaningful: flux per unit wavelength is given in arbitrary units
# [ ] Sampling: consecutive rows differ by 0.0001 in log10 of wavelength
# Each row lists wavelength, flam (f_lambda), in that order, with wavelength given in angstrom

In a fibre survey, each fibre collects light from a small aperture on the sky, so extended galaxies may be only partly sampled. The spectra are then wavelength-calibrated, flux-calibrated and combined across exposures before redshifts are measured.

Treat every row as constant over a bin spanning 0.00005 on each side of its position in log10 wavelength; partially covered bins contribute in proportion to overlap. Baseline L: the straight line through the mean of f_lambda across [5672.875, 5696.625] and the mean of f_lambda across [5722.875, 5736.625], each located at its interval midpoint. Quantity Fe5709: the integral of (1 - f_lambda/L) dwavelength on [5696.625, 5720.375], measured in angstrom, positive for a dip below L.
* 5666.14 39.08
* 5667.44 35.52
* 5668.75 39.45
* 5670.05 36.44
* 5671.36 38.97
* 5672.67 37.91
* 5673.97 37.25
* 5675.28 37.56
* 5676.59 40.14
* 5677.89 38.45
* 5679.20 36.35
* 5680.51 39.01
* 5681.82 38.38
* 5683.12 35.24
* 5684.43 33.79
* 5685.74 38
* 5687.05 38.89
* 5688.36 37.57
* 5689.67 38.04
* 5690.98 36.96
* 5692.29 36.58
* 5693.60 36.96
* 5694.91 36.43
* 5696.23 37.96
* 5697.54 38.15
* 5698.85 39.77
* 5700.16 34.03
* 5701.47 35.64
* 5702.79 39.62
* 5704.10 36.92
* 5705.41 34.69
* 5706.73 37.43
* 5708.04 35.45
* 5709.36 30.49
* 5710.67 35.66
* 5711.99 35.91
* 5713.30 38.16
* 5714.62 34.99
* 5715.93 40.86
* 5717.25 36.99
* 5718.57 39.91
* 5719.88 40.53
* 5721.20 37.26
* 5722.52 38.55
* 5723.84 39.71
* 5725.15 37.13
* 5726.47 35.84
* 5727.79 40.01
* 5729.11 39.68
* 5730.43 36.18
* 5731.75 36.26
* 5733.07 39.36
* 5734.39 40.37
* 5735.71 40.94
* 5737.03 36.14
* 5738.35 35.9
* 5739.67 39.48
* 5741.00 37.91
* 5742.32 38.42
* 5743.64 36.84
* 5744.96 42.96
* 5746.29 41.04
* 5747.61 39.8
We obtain 0.66 angstrom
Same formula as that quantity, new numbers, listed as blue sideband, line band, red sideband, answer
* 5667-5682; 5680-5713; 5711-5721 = 1.1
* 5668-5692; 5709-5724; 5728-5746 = 0.3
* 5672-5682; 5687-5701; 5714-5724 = 0.4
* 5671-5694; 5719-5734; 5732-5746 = 0.1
